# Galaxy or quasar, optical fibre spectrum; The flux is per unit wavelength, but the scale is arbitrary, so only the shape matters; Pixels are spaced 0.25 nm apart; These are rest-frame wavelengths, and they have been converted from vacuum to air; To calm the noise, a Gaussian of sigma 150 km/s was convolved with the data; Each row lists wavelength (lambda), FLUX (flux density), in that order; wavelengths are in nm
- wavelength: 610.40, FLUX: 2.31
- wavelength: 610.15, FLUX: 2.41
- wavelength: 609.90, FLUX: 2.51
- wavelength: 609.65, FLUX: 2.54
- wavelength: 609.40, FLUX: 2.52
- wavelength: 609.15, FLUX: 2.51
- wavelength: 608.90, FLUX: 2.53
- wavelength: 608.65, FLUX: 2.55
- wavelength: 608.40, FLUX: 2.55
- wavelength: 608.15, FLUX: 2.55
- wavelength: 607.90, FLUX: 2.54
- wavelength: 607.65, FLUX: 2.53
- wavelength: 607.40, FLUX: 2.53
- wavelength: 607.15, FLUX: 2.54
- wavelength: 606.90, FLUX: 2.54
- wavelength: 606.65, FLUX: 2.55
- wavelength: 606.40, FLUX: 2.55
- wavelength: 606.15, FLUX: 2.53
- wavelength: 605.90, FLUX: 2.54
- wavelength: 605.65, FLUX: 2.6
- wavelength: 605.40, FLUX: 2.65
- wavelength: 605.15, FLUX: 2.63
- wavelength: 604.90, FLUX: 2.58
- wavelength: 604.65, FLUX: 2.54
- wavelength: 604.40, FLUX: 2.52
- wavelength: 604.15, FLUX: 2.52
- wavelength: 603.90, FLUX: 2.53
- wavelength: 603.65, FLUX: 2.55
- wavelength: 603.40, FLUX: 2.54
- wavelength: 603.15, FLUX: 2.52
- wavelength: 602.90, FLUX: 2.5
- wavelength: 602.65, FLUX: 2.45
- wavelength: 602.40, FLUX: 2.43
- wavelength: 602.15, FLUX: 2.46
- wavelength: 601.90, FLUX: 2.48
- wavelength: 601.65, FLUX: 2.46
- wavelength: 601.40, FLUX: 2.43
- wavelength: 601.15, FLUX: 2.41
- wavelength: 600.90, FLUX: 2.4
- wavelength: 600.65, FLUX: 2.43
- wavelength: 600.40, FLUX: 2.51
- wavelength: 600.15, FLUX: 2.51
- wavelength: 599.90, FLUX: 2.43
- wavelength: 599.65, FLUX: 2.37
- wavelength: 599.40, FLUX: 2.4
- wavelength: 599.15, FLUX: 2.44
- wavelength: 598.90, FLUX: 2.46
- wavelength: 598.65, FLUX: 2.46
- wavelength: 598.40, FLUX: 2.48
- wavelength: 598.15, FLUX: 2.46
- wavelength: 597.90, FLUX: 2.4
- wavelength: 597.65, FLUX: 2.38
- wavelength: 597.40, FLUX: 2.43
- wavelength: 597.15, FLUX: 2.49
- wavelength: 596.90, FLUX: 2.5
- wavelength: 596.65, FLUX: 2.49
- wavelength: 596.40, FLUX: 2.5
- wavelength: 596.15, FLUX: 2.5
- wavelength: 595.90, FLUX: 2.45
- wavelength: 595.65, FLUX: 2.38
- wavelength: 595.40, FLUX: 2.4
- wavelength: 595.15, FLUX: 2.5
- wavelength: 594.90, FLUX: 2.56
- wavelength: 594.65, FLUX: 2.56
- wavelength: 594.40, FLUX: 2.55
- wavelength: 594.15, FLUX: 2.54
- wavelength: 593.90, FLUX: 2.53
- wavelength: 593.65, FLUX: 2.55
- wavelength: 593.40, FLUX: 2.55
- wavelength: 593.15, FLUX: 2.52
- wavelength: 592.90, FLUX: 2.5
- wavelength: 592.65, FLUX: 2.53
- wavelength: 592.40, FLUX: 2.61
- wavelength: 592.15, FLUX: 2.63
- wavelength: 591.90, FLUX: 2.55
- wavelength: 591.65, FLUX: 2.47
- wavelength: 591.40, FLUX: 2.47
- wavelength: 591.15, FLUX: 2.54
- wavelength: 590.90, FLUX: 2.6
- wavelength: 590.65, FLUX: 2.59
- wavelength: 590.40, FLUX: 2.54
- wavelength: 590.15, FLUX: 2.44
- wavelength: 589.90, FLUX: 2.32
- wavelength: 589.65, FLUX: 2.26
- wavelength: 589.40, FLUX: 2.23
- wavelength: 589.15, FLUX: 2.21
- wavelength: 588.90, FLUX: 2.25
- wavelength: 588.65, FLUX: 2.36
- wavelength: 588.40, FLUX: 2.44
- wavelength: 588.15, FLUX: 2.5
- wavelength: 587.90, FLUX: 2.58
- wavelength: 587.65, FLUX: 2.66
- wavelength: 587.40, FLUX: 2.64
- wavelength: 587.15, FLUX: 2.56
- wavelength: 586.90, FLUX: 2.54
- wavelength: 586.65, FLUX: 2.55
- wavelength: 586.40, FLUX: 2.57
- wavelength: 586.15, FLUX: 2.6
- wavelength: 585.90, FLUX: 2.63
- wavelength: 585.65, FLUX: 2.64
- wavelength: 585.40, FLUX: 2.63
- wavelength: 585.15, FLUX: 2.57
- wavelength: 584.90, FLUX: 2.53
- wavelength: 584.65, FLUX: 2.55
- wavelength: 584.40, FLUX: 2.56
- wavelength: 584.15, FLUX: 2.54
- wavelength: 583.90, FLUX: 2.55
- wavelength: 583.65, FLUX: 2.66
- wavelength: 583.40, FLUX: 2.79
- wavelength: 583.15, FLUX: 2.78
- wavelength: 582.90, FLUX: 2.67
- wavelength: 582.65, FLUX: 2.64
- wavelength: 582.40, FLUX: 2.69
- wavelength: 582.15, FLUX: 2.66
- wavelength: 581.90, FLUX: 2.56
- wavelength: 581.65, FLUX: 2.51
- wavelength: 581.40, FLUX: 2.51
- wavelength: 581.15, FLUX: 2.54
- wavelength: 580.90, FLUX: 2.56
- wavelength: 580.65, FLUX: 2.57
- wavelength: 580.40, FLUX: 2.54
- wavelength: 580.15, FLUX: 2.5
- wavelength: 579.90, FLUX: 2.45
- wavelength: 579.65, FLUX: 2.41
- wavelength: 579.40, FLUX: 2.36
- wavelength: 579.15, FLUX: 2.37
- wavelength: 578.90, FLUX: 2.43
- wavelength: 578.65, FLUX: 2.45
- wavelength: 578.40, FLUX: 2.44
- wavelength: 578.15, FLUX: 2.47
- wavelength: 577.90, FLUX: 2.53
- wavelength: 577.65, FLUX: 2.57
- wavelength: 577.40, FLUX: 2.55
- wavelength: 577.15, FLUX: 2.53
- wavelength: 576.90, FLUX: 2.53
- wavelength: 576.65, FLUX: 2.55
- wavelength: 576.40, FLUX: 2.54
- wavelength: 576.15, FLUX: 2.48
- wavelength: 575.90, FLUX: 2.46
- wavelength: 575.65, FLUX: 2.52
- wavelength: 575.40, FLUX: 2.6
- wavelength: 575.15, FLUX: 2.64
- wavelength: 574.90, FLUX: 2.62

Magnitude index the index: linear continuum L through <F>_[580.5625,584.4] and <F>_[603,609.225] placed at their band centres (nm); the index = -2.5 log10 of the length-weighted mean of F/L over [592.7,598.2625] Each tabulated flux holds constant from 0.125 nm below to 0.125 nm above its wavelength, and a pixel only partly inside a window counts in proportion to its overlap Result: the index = 0.04 mag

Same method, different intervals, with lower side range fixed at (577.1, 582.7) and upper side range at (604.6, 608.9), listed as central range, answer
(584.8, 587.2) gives -0.03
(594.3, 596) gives 0.02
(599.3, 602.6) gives 0.05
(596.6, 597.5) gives 0.03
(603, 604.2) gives 0.01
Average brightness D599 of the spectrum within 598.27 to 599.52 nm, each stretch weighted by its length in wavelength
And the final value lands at 2.45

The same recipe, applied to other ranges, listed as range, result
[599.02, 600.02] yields 2.41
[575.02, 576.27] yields 2.54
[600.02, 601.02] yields 2.46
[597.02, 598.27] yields 2.43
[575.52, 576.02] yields 2.49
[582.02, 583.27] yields 2.69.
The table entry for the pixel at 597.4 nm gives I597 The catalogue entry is 2.43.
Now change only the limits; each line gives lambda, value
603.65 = 2.55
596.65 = 2.49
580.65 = 2.57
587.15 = 2.56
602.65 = 2.45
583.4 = 2.79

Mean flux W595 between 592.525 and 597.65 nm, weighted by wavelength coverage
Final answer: 2.5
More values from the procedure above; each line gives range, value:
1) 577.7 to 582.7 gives 2.51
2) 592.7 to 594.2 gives 2.53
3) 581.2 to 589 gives 2.58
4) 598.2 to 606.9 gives 2.5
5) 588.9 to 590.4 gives 2.31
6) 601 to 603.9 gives 2.48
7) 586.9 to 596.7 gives 2.49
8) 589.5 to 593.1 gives 2.5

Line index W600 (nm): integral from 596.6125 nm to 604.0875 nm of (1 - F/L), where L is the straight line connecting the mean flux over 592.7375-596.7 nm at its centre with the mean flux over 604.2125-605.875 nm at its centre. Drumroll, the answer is 0.25 nm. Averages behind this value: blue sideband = 2.51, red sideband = 2.58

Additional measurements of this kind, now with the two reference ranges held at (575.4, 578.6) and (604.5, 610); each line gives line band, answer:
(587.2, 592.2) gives 0.13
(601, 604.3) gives 0.08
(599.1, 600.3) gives 0.05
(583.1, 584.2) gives -0.06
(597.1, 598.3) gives 0.05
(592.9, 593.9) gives 0.00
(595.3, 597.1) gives 0.05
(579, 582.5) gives 0.01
